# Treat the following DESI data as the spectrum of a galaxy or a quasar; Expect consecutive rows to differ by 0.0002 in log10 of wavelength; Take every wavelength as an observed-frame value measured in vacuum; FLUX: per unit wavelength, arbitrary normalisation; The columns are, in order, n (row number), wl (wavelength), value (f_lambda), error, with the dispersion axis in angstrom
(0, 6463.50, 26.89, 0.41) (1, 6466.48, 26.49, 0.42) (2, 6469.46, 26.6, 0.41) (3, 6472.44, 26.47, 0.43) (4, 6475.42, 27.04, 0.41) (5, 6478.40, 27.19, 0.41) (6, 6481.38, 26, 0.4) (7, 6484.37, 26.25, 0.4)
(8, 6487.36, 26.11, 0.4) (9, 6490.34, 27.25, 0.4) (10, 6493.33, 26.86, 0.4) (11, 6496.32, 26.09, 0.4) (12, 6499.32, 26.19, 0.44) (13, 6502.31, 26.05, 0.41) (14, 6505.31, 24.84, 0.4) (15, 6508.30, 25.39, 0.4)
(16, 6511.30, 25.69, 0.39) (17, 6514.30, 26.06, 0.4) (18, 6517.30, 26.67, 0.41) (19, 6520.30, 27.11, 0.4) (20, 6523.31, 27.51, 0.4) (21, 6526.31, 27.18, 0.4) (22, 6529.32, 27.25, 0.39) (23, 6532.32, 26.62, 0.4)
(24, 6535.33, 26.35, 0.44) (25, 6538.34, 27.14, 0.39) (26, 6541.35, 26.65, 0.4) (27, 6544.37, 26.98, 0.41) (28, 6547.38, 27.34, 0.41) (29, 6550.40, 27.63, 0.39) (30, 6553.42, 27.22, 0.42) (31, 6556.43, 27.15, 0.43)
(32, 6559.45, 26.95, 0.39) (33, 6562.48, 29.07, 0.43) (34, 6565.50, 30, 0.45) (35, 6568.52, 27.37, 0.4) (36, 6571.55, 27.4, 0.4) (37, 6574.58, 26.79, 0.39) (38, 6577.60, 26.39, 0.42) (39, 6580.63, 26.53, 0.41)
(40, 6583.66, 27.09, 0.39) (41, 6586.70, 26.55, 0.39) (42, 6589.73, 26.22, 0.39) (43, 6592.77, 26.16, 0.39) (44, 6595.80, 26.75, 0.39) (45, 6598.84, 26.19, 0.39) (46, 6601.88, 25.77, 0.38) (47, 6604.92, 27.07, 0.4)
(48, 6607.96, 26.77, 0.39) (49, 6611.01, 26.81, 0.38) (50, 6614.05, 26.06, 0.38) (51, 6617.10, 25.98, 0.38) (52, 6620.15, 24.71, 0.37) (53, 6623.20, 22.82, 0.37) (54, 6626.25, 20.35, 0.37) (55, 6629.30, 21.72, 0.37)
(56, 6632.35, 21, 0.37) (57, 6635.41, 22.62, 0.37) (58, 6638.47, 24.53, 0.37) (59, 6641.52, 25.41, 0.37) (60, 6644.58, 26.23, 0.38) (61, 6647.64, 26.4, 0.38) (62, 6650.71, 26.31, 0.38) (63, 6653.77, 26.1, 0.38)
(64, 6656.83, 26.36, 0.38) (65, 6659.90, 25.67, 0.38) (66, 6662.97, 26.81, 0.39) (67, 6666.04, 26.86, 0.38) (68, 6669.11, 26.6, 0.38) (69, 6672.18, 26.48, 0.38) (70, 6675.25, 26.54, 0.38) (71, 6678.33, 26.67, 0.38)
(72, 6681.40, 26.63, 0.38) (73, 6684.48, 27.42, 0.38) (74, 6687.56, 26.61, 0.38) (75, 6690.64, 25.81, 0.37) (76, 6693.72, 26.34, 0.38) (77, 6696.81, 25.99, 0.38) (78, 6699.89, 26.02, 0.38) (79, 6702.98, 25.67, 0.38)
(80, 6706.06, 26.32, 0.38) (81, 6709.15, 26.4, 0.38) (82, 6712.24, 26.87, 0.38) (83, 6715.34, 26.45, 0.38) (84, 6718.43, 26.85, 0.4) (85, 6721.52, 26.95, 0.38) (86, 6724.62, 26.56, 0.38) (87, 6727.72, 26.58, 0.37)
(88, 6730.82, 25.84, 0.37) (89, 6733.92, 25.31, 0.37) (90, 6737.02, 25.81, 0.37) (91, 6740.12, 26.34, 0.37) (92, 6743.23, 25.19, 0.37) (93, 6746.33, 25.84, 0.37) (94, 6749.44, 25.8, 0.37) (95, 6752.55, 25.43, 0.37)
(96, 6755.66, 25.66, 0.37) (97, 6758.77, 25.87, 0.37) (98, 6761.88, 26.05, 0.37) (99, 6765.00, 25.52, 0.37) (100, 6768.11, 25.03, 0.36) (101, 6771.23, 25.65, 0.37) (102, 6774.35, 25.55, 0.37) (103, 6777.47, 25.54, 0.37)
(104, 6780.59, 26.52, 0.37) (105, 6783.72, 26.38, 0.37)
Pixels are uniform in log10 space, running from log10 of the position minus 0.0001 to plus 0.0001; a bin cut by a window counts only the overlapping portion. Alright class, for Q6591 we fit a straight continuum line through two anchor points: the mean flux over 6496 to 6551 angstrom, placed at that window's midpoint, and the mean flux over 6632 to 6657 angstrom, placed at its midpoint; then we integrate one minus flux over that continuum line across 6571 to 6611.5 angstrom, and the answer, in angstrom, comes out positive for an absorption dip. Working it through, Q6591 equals -1.3 angstrom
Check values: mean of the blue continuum 26.6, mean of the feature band 26.6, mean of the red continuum 25.1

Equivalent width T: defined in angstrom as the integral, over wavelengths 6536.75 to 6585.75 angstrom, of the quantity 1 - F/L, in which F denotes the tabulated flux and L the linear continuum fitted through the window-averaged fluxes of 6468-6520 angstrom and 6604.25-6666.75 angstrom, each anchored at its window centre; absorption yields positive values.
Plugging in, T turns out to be -3.1 angstrom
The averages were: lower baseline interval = 26.3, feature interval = 27.3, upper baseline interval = 25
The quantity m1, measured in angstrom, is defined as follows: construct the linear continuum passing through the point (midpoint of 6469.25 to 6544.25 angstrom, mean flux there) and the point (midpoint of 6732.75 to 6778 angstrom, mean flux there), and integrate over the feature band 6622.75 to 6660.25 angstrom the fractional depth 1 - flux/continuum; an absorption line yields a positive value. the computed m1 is 2.5 angstrom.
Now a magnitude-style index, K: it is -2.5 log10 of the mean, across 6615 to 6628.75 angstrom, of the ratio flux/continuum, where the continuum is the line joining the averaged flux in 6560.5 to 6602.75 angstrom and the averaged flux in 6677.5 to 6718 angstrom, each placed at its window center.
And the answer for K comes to 0.15 mag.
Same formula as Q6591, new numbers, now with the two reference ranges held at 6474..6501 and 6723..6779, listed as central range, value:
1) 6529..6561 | -0.8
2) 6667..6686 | -0.5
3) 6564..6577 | -0.7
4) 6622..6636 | 2.4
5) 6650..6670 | -0.3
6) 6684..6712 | -0.4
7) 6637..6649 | 0.2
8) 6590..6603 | 0.0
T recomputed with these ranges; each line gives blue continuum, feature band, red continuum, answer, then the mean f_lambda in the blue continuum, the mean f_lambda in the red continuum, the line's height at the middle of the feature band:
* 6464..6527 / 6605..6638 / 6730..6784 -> 2.59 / 26.4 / 25.7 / 26.1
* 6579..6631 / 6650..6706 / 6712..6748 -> -1.05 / 25.5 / 26.2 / 25.9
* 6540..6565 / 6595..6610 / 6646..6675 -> 0.26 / 27.5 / 26.4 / 27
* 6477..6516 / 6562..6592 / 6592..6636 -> -2.46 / 26.2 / 24.7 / 25.2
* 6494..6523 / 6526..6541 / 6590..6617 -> -0.40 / 26.1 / 26.4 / 26.2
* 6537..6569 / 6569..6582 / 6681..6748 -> 0.28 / 27.6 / 26.3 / 27.4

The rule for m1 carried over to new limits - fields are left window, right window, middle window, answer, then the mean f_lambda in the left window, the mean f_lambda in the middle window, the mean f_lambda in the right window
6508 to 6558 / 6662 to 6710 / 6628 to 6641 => 1.90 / 26.9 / 22.7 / 26.4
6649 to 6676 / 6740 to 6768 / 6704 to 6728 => -0.57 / 26.4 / 26.6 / 25.7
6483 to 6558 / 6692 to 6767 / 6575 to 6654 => 3.12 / 26.6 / 25.3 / 26.1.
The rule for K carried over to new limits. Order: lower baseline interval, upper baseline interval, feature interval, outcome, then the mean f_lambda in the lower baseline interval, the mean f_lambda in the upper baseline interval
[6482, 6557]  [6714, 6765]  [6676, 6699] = -0.01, 26.6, 26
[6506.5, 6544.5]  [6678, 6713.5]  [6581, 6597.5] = 0.00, 26.6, 26.4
